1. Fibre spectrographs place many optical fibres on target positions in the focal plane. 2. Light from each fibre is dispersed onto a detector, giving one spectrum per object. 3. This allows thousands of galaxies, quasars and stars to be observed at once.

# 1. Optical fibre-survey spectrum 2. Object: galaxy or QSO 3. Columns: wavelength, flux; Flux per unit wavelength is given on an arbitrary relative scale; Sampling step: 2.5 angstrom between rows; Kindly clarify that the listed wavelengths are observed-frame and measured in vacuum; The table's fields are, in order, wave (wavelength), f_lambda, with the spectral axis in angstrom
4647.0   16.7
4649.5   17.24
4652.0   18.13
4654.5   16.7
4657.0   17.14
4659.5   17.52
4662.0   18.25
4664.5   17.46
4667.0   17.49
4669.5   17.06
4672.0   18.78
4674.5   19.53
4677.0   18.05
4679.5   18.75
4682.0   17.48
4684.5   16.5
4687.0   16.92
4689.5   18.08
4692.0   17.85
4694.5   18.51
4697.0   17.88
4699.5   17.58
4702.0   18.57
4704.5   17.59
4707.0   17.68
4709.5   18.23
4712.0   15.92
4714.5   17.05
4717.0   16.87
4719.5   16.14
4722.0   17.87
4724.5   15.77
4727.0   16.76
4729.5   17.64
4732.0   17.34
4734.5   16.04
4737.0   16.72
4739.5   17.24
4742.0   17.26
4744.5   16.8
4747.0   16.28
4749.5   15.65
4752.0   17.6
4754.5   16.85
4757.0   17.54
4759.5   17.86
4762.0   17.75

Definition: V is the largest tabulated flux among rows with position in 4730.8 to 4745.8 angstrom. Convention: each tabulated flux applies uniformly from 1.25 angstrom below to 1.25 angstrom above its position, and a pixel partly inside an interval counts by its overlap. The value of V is 17.34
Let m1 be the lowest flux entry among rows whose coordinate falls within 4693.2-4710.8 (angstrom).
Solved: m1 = 17.58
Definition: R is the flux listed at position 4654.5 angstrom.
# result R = 16.7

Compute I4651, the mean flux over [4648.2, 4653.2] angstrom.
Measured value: 17.7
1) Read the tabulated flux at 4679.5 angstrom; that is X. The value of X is 18.75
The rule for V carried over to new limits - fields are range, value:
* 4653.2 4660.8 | 17.52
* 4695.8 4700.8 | 17.88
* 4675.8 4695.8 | 18.75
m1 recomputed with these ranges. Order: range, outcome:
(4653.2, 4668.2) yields 16.7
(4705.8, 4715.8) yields 15.92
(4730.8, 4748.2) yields 16.04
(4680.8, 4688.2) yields 16.5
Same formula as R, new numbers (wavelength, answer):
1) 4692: 17.85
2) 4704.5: 17.59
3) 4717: 16.87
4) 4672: 18.78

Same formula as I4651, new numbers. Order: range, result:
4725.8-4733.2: 17.2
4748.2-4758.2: 16.9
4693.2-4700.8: 18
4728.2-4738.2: 16.9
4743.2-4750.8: 16.3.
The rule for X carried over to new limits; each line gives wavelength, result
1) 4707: 17.68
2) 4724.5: 15.77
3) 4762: 17.75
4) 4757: 17.54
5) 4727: 16.76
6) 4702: 18.57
